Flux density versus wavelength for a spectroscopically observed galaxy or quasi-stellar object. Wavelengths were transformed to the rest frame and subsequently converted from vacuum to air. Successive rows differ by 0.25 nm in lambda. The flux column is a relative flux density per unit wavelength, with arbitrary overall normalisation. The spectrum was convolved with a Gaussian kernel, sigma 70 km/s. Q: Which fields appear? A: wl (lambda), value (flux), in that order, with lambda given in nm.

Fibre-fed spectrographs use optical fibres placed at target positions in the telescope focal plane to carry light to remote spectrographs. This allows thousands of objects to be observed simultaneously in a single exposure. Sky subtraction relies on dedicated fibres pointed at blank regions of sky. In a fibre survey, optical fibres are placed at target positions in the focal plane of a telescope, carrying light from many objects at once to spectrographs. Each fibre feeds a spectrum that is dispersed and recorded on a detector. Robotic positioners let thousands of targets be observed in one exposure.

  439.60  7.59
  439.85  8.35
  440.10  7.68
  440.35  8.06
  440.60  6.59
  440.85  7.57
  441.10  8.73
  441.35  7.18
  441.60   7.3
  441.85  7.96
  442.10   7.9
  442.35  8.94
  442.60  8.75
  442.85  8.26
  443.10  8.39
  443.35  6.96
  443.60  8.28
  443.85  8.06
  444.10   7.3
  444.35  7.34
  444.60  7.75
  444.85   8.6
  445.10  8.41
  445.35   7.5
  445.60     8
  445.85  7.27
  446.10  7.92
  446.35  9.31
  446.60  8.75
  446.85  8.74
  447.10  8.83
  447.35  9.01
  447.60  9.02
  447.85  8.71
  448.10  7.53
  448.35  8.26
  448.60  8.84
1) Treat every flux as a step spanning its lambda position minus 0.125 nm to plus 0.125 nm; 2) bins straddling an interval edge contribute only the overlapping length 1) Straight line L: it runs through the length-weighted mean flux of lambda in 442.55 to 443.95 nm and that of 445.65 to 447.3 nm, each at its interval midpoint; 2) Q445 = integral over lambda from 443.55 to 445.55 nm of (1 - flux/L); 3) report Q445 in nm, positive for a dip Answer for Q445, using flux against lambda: 0.08 nm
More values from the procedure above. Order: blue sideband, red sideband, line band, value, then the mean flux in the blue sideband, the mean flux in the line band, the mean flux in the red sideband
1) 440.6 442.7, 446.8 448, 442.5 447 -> 0.18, 7.95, 8.09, 8.84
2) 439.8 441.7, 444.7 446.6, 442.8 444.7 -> 0.05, 7.66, 7.77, 8.18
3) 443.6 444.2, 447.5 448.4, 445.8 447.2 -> -0.06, 7.82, 8.53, 8.37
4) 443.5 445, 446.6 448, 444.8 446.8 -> 0.03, 7.89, 8.23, 8.83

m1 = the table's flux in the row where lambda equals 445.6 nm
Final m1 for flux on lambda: 8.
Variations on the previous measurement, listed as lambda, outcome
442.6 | 8.75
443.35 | 6.96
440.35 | 8.06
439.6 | 7.59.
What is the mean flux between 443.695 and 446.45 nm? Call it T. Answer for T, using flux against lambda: 7.94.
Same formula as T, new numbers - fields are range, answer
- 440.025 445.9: 7.88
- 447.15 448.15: 8.66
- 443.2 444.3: 7.65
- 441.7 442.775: 8.36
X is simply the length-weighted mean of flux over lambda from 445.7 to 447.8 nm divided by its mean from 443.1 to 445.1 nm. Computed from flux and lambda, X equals 1.1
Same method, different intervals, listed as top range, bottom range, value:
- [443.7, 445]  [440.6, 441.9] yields 1.03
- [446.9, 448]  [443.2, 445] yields 1.14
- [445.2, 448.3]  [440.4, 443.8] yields 1.06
